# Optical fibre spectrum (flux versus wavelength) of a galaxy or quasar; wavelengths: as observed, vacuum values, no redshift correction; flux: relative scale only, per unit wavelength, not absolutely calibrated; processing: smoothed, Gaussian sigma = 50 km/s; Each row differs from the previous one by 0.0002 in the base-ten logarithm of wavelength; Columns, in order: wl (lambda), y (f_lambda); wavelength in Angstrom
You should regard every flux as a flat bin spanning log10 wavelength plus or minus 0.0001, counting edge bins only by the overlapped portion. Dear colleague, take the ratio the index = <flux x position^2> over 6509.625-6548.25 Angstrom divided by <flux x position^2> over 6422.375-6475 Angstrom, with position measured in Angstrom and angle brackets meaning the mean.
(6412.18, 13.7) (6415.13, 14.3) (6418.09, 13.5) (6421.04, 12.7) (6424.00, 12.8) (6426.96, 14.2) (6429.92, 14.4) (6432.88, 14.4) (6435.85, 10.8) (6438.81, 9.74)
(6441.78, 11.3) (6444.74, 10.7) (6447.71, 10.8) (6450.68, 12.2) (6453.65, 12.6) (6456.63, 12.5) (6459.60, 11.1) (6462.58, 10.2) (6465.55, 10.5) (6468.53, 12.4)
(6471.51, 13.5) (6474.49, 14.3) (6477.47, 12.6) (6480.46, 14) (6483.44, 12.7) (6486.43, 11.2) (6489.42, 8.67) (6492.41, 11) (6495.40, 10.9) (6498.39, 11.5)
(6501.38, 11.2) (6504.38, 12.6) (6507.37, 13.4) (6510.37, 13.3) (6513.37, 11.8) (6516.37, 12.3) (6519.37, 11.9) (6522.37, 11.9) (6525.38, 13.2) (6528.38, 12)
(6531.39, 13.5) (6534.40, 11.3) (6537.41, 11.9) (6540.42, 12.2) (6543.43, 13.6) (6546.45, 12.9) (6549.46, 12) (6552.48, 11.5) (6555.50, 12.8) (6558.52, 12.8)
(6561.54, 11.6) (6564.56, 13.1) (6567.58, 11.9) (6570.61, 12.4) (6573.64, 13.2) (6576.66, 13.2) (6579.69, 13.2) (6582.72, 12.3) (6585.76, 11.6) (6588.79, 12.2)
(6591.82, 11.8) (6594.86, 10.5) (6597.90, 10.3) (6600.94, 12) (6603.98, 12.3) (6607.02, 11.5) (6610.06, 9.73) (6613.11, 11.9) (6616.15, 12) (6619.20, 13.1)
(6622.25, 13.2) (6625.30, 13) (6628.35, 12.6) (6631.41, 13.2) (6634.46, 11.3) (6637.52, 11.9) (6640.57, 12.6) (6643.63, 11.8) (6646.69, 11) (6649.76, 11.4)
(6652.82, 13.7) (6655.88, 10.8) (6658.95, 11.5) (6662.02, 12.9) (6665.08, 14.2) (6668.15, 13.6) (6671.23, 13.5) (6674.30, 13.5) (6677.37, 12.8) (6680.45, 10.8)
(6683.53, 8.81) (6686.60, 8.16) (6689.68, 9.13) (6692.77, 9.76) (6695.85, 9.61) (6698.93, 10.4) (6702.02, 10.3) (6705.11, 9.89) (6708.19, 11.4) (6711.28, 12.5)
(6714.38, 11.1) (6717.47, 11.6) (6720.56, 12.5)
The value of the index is 1.05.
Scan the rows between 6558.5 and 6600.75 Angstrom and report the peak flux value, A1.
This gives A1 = 13.2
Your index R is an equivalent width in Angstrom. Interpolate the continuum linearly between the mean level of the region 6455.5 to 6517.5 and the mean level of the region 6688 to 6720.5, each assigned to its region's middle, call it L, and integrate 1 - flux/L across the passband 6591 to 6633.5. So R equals -2.8 Angstrom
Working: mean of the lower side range 12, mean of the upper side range 10.6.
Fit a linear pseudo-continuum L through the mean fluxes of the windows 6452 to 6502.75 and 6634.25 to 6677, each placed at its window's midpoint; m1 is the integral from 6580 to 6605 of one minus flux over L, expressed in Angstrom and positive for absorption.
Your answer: 1.1 Angstrom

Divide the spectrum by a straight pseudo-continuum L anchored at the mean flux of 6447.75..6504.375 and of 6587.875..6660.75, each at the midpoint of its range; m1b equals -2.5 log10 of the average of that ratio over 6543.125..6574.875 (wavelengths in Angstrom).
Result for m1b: -0.05 mag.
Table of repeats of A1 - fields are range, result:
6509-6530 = 13.3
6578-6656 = 13.7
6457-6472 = 13.5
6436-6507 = 14.3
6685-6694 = 9.76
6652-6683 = 14.2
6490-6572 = 13.6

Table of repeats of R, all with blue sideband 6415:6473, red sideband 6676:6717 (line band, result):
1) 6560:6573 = -1.2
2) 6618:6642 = -3.9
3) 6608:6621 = -0.9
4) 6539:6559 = -1.9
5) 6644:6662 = -1.9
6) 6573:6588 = -1.9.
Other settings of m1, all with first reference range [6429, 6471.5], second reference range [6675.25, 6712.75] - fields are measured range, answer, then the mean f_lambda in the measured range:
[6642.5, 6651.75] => -0.8 Angstrom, 11.5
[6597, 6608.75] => -0.8 Angstrom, 11.6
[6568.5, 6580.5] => -2.1 Angstrom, 12.9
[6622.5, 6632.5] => -2.1 Angstrom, 12.9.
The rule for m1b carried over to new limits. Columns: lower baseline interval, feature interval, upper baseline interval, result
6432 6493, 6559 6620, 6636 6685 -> 0.003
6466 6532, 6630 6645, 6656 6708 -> -0.068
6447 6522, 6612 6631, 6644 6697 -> -0.095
